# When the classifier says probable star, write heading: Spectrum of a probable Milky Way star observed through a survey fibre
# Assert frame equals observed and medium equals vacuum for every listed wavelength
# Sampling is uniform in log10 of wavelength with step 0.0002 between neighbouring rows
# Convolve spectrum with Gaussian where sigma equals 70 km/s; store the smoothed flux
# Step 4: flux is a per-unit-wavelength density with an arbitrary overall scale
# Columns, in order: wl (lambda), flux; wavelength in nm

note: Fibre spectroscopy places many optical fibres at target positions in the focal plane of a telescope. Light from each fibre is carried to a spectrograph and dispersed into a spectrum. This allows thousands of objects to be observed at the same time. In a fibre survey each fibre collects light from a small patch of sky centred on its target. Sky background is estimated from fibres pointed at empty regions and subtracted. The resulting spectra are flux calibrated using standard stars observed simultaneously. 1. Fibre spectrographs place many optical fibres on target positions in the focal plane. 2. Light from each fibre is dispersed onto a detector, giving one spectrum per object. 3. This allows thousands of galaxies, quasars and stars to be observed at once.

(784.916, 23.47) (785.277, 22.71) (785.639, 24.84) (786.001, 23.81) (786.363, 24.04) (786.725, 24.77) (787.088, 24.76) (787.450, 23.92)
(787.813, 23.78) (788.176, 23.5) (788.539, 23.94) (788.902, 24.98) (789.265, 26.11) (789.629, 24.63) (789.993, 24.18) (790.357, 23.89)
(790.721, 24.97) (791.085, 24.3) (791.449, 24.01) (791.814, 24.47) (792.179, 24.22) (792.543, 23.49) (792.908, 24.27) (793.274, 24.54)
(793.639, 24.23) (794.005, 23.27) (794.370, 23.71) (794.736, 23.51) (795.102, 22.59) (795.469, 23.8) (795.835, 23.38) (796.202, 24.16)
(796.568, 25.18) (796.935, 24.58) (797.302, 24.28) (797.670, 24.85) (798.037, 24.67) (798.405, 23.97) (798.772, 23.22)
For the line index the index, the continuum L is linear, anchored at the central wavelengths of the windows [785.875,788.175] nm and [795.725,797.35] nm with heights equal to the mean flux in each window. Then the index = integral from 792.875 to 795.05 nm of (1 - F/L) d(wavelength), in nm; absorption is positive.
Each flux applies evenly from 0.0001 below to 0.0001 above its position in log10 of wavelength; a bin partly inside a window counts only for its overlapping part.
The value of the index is 0.04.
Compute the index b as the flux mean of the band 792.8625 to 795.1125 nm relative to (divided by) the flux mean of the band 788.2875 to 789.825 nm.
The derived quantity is 1.0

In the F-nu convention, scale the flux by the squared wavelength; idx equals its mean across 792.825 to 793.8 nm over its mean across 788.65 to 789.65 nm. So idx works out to 0.97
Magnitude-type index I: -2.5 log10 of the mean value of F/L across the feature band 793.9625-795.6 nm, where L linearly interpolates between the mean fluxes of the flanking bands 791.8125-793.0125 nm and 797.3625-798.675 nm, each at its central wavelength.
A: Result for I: 0.04 mag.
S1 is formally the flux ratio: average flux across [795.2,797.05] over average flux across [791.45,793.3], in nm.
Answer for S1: 1.00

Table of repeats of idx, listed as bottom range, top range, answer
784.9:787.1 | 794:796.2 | 1.00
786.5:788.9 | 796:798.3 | 1.04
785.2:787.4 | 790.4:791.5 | 1.02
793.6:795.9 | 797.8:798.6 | 1.05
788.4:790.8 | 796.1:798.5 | 1.02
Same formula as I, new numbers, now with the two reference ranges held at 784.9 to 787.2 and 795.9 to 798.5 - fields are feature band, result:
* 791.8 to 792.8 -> 0.01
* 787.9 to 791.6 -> -0.01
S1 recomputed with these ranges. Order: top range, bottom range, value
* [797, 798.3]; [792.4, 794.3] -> 1.02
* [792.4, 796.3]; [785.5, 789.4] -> 0.97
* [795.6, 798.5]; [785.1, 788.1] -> 1.01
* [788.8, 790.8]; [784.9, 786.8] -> 1.03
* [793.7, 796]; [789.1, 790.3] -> 0.94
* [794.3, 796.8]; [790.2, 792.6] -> 0.98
